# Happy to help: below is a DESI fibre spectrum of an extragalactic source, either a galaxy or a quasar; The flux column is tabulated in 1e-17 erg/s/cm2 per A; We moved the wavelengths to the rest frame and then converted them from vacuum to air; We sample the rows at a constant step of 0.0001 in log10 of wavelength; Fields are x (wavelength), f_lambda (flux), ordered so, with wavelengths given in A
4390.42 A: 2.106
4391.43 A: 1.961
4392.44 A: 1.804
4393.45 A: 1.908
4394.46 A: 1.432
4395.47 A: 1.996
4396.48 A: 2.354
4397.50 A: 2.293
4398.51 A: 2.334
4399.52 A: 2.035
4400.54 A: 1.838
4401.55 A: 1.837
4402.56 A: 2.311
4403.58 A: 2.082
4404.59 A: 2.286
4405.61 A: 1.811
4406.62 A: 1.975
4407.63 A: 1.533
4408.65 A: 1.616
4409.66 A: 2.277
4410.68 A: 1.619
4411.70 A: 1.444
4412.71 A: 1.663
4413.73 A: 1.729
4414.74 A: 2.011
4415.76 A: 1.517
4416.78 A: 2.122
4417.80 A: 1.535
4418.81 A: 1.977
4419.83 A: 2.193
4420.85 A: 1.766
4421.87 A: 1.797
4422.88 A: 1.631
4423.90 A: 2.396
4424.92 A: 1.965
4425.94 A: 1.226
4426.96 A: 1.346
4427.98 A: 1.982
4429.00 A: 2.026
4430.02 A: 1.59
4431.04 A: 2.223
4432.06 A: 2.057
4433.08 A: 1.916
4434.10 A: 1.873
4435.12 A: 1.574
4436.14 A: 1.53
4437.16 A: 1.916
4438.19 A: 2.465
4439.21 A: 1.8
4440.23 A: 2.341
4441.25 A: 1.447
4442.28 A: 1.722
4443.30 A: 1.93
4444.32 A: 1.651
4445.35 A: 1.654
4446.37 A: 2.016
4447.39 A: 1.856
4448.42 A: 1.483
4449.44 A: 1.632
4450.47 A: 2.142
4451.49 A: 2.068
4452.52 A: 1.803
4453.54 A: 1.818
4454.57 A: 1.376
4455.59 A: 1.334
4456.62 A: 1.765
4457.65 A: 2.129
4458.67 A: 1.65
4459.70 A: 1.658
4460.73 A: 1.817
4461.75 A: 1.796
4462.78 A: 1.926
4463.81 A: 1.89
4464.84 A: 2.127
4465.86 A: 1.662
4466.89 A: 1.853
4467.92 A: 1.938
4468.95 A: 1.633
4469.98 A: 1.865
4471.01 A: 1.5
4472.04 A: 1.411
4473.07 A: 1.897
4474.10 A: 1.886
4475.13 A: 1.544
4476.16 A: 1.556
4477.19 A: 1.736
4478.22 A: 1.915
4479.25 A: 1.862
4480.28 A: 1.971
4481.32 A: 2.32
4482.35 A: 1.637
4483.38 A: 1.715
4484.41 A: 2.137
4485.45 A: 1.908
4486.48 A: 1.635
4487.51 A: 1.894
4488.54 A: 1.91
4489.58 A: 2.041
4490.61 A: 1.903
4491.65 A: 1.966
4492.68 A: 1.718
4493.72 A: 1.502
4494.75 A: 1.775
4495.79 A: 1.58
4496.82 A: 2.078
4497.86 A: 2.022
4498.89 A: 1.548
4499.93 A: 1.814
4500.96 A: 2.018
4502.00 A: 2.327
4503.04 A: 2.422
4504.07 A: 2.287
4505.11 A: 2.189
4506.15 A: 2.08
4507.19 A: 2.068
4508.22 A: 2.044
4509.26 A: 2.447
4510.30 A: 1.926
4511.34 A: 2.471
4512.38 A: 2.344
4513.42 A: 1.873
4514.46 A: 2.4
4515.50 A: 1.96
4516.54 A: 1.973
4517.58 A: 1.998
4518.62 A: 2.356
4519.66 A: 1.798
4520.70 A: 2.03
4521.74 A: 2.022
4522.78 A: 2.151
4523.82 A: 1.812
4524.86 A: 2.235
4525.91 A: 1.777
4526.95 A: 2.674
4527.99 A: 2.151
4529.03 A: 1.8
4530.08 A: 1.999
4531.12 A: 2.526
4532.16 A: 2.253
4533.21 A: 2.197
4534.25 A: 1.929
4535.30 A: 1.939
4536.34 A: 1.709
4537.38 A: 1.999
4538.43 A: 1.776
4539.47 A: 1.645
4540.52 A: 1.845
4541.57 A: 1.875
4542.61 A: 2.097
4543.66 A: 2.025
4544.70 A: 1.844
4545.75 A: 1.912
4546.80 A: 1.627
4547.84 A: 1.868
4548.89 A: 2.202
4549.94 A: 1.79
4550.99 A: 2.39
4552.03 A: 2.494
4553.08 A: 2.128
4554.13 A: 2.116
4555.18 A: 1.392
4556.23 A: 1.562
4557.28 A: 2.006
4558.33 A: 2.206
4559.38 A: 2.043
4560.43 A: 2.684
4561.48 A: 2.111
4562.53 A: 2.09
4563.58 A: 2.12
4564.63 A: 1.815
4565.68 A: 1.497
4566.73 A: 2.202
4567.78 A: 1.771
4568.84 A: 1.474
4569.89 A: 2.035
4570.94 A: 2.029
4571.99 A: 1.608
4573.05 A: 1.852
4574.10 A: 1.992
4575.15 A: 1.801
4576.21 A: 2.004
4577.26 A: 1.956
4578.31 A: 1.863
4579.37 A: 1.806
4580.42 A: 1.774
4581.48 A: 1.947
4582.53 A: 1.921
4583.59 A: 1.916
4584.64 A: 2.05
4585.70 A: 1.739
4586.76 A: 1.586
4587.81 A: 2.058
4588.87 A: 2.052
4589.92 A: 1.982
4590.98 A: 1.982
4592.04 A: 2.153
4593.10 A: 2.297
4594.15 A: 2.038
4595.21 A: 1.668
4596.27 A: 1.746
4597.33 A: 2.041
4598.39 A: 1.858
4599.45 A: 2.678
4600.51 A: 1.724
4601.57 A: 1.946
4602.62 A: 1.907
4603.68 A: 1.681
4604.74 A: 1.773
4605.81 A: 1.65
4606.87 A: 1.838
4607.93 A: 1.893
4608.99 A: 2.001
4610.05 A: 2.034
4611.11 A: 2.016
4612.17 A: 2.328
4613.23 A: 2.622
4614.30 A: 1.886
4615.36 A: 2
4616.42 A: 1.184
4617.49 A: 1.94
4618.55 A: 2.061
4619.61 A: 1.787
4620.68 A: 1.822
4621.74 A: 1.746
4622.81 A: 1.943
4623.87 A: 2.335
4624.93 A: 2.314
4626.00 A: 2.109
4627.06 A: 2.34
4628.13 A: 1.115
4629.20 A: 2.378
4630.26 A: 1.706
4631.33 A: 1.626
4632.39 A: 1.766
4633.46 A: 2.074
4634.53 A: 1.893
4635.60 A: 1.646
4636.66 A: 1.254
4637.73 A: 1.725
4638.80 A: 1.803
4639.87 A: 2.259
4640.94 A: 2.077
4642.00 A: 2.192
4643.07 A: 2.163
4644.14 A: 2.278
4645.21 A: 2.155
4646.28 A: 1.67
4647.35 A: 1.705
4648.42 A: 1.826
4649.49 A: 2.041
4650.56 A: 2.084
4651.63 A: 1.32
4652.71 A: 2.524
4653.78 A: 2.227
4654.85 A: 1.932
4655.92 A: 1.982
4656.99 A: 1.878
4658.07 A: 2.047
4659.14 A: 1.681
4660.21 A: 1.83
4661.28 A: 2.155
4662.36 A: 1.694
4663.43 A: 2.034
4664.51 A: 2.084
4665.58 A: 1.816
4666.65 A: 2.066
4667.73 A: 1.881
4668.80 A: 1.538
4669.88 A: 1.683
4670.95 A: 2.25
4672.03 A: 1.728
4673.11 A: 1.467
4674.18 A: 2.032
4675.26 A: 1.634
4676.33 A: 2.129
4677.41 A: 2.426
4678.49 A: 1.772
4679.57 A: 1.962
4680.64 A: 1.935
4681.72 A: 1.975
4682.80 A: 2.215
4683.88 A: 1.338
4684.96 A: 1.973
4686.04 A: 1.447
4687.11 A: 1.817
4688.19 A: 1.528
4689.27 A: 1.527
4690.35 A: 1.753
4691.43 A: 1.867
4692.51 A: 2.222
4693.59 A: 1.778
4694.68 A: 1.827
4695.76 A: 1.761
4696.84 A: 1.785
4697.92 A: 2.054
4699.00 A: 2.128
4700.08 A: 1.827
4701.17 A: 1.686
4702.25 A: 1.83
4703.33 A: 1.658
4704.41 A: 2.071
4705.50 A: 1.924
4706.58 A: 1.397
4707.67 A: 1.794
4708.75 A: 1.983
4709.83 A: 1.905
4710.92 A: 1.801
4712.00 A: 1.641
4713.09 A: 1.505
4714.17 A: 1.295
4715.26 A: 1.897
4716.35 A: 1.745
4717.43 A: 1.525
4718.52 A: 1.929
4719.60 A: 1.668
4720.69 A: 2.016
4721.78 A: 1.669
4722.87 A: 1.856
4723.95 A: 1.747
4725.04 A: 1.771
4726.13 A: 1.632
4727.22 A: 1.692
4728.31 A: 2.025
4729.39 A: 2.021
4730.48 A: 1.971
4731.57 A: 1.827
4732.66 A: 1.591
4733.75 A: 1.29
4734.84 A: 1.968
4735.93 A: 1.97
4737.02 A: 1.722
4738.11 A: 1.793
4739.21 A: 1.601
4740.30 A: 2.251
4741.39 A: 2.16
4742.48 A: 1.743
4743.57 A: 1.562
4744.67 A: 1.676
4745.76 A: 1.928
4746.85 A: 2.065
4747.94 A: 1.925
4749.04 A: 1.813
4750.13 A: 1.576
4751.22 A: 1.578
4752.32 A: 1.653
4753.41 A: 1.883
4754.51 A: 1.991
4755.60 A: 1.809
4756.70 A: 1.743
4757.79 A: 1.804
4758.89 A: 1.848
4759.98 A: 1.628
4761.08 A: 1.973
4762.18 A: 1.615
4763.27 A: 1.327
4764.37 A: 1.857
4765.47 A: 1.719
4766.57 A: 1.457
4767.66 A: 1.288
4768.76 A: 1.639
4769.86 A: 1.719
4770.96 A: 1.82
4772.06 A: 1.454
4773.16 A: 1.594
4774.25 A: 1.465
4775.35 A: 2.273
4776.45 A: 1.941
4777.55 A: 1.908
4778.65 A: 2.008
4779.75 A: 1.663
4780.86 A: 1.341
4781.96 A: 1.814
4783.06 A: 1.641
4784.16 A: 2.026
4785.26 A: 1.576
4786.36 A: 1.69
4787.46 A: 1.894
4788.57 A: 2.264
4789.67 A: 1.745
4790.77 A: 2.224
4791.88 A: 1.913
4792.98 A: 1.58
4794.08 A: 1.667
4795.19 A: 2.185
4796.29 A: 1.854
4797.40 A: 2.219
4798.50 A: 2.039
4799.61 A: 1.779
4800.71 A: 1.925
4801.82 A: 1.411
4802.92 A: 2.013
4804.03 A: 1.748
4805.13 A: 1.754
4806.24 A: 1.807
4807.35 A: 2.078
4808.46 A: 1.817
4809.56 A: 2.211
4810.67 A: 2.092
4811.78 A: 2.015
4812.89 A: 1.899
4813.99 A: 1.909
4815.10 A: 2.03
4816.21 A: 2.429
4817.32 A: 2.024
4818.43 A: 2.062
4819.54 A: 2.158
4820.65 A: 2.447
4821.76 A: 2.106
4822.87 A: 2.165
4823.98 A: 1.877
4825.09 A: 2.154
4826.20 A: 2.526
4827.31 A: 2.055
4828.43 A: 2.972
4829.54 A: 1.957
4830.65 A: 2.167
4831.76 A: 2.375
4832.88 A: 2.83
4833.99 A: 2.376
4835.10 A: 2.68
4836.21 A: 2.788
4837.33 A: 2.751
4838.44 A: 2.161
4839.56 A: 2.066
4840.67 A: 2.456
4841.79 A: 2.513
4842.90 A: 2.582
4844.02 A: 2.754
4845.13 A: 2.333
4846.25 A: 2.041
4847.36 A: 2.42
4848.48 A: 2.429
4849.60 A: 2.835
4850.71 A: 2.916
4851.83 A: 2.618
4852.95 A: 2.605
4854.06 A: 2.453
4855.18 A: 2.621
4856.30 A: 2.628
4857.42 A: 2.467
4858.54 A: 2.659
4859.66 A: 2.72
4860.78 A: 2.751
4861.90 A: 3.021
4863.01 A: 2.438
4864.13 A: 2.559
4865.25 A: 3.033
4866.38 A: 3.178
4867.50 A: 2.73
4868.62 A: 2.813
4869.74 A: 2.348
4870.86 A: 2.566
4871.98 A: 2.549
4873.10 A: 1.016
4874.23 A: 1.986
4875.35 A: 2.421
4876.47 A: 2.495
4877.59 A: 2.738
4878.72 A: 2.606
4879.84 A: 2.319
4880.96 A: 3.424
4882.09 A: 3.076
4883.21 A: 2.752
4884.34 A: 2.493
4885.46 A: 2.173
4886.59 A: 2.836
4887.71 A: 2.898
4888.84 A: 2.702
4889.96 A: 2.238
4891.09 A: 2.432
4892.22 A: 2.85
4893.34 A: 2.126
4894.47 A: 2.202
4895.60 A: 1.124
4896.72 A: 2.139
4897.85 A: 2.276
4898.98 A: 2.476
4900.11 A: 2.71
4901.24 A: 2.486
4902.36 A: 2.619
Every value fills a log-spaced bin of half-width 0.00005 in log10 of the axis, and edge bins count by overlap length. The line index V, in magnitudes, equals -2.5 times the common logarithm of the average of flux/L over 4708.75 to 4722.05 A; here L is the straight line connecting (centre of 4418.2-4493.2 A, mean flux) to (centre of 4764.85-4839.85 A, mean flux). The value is 0.130 mag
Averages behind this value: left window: 1.83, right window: 1.99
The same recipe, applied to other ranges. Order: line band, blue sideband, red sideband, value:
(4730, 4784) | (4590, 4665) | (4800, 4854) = 0.22 mag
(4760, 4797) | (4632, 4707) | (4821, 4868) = 0.28 mag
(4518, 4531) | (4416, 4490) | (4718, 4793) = -0.15 mag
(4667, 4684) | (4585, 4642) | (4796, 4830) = 0.04 mag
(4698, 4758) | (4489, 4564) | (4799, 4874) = 0.24 mag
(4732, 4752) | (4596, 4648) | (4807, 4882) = 0.22 mag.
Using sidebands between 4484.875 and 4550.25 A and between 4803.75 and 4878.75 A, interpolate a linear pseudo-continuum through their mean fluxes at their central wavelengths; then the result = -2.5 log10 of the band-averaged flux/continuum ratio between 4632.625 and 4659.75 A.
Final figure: 0.12 mag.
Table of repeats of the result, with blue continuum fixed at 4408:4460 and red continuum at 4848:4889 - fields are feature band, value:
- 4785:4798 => 0.28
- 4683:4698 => 0.28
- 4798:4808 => 0.33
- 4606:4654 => 0.12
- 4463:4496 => 0.05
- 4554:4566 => 0.04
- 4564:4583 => 0.12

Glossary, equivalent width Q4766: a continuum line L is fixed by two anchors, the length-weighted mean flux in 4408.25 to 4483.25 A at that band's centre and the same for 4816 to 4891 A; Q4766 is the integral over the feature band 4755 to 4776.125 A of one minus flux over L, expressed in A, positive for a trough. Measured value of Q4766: 5.9 A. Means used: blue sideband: 1.81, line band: 1.69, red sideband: 2.5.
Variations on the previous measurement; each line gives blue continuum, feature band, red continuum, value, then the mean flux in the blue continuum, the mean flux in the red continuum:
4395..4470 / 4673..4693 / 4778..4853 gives 1.9 A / 1.86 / 2.14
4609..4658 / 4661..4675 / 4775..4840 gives 0.7 A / 1.95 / 2.05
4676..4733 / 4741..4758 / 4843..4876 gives 1.9 A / 1.81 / 2.55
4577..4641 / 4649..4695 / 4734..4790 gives -0.7 A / 1.92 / 1.77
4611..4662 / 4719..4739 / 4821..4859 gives 3.6 A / 1.95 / 2.45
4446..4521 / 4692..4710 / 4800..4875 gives 2.6 A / 1.9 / 2.34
